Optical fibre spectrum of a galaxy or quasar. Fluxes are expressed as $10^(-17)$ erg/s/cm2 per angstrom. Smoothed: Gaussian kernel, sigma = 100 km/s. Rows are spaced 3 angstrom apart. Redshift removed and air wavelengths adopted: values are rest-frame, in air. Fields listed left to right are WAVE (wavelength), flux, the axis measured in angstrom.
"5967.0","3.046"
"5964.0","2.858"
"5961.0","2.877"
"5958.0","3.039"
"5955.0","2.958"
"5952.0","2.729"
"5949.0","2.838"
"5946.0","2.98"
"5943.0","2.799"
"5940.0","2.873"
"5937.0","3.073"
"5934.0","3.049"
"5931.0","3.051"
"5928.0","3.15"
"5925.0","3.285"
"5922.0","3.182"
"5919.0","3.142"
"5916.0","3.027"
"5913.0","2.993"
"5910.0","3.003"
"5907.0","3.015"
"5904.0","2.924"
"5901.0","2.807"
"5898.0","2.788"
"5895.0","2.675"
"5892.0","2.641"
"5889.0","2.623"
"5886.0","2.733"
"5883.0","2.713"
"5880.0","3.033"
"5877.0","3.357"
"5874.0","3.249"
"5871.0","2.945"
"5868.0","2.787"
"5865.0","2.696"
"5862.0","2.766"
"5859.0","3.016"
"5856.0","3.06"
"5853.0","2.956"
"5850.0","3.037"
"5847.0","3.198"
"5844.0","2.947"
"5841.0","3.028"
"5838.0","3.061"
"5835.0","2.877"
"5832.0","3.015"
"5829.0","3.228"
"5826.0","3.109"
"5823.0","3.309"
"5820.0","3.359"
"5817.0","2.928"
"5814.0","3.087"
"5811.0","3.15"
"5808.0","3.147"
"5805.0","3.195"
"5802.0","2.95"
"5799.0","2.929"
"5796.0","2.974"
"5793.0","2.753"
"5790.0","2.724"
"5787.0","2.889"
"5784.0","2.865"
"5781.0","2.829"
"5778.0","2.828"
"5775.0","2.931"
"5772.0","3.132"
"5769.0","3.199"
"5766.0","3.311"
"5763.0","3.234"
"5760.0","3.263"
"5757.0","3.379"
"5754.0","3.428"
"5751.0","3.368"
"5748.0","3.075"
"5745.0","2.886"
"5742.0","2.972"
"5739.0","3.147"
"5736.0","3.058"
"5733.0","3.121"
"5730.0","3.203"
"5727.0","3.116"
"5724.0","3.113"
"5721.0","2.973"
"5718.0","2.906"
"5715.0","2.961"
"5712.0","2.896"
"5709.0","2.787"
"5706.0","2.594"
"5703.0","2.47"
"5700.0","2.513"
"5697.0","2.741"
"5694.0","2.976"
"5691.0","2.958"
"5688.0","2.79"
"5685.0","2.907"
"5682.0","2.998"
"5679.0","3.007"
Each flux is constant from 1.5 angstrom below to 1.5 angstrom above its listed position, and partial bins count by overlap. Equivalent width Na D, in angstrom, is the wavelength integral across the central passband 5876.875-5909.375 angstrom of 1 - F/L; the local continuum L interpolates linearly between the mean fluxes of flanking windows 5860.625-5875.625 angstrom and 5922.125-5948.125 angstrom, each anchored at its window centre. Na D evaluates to 1.3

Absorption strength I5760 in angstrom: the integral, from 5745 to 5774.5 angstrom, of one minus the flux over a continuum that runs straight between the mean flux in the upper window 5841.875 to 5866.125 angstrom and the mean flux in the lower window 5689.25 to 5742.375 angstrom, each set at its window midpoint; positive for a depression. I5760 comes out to -3.1 angstrom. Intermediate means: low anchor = 2.92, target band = 3.23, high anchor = 2.97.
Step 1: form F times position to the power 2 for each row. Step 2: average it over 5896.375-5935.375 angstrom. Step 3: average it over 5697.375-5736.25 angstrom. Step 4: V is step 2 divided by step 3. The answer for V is 1.12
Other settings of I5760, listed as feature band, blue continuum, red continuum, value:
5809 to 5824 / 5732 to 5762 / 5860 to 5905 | -0.8 angstrom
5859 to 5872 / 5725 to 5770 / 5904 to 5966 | 1.0 angstrom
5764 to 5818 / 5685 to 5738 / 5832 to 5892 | -1.3 angstrom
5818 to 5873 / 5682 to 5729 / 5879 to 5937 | -2.0 angstrom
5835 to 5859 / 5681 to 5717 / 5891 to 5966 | -1.1 angstrom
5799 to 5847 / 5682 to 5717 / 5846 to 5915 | -3.6 angstrom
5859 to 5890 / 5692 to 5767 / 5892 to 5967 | 0.8 angstrom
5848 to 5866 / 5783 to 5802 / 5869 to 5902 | -0.4 angstrom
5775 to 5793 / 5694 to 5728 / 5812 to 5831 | 1.3 angstrom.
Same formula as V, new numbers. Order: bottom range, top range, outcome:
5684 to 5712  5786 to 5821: 1.13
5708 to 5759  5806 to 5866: 1.02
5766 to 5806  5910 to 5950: 1.08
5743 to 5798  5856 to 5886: 1.00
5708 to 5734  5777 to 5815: 1.00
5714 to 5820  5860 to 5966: 1.01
